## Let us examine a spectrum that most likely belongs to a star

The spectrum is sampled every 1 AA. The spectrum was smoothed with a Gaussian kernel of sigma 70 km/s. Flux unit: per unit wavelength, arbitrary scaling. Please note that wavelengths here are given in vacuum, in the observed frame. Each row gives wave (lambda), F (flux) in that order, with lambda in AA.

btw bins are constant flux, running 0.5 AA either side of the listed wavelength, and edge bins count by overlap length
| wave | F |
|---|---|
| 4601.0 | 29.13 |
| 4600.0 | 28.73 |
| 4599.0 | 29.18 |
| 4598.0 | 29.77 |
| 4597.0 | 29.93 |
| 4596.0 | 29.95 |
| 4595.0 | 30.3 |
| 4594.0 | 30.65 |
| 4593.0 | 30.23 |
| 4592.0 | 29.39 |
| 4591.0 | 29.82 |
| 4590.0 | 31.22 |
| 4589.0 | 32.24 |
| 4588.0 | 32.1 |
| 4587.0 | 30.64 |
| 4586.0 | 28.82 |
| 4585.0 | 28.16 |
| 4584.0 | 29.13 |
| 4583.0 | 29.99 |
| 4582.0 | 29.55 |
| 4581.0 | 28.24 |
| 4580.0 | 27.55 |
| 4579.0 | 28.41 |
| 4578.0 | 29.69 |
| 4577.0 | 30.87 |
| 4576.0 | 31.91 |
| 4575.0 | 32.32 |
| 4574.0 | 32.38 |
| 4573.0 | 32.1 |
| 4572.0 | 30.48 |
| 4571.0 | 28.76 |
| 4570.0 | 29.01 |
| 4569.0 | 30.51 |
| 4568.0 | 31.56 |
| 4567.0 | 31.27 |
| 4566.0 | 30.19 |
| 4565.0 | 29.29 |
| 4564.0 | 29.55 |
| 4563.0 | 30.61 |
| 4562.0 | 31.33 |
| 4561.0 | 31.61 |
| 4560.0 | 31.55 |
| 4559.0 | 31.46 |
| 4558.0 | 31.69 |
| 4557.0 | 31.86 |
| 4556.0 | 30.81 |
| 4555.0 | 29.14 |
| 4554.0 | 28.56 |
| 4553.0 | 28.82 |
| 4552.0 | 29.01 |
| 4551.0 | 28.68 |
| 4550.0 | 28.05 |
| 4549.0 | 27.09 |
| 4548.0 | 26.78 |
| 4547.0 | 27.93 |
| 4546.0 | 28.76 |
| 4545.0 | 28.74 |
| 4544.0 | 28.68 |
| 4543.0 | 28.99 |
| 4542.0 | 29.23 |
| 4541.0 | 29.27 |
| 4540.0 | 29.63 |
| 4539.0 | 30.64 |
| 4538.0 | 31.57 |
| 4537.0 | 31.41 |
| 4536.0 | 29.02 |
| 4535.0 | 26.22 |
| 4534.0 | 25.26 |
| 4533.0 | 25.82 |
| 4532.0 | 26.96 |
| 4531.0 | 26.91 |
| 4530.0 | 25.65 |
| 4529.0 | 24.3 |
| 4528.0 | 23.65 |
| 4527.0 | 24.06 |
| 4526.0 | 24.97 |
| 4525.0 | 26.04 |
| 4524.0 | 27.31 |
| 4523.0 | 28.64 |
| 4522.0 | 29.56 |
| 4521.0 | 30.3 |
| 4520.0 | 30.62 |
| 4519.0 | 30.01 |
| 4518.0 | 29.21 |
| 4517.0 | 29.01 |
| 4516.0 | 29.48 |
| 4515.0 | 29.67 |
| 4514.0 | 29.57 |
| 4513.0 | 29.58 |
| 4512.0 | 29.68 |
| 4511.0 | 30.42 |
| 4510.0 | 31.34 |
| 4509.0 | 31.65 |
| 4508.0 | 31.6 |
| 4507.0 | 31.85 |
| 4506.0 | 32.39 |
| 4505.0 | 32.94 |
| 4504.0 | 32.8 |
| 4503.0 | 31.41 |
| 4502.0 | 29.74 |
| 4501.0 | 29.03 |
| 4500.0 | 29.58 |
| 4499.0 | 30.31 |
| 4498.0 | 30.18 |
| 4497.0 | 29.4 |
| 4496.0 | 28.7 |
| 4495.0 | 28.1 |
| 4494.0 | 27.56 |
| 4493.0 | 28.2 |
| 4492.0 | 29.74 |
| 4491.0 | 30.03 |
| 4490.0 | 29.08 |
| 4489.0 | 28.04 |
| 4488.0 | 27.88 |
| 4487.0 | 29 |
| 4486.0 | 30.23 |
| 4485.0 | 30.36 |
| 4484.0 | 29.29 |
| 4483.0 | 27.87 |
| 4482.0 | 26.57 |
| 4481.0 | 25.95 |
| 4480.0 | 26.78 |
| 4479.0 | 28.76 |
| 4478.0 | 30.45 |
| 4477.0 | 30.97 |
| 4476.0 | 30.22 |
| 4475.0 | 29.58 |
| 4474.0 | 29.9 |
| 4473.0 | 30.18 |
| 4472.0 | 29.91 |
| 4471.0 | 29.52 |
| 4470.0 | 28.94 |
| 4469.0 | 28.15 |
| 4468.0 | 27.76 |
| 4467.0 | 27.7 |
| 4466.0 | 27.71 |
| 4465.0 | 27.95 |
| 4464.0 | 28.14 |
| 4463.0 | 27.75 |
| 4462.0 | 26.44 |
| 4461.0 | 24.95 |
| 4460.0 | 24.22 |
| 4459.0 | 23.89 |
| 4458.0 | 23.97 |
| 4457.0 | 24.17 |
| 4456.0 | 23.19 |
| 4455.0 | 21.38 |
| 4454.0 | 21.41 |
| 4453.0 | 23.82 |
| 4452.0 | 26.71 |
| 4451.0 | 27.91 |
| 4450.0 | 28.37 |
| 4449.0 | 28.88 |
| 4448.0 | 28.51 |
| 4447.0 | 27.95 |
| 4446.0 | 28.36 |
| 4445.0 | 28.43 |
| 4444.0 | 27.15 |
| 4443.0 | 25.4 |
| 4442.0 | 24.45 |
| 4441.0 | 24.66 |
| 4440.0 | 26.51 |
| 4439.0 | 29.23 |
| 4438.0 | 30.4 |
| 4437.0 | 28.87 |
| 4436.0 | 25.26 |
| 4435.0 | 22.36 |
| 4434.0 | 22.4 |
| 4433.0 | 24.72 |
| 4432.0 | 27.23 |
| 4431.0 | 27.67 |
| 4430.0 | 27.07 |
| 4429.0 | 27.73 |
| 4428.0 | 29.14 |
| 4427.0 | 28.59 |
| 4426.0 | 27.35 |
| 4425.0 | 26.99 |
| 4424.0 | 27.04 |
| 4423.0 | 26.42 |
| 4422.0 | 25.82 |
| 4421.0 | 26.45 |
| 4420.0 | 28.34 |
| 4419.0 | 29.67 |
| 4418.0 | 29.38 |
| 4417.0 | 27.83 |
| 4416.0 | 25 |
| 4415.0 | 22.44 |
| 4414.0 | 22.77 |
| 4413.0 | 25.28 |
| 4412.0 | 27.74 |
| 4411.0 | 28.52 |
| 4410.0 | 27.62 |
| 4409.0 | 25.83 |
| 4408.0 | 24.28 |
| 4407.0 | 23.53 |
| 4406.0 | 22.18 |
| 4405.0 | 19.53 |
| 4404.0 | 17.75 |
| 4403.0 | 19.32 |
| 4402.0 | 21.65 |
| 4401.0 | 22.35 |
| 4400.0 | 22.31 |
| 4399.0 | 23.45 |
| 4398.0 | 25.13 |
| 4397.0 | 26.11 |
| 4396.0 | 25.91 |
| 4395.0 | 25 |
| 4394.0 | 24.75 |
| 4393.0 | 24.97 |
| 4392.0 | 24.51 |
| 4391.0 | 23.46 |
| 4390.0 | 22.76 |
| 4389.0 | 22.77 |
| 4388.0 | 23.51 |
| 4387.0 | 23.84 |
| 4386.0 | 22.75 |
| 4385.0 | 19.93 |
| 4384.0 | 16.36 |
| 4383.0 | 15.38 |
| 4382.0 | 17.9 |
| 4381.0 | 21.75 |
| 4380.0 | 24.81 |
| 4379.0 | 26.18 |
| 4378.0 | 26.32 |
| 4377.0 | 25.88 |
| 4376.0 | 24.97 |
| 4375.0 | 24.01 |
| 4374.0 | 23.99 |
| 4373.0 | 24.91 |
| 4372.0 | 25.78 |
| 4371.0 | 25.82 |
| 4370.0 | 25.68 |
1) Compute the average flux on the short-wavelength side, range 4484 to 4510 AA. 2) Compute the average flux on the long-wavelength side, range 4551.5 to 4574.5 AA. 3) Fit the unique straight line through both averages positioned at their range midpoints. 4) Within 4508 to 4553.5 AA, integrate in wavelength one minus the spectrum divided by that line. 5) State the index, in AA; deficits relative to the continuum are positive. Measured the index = 2.7 AA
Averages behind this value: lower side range 30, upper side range 30.5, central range 28.4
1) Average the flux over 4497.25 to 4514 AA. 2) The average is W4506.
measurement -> 30.8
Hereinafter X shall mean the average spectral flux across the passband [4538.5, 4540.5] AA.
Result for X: 30.1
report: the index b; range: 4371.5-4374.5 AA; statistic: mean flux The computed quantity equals 24.9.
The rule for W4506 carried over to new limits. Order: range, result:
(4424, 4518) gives 28.1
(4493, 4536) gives 28.8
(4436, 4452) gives 27.6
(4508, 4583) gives 29.2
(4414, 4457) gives 26.5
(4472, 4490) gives 29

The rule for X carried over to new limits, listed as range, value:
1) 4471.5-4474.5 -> 30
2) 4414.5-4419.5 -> 26.9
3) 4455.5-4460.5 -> 23.9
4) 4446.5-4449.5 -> 28.4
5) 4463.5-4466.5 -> 27.9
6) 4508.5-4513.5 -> 30.5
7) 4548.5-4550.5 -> 27.6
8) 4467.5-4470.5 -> 28.3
